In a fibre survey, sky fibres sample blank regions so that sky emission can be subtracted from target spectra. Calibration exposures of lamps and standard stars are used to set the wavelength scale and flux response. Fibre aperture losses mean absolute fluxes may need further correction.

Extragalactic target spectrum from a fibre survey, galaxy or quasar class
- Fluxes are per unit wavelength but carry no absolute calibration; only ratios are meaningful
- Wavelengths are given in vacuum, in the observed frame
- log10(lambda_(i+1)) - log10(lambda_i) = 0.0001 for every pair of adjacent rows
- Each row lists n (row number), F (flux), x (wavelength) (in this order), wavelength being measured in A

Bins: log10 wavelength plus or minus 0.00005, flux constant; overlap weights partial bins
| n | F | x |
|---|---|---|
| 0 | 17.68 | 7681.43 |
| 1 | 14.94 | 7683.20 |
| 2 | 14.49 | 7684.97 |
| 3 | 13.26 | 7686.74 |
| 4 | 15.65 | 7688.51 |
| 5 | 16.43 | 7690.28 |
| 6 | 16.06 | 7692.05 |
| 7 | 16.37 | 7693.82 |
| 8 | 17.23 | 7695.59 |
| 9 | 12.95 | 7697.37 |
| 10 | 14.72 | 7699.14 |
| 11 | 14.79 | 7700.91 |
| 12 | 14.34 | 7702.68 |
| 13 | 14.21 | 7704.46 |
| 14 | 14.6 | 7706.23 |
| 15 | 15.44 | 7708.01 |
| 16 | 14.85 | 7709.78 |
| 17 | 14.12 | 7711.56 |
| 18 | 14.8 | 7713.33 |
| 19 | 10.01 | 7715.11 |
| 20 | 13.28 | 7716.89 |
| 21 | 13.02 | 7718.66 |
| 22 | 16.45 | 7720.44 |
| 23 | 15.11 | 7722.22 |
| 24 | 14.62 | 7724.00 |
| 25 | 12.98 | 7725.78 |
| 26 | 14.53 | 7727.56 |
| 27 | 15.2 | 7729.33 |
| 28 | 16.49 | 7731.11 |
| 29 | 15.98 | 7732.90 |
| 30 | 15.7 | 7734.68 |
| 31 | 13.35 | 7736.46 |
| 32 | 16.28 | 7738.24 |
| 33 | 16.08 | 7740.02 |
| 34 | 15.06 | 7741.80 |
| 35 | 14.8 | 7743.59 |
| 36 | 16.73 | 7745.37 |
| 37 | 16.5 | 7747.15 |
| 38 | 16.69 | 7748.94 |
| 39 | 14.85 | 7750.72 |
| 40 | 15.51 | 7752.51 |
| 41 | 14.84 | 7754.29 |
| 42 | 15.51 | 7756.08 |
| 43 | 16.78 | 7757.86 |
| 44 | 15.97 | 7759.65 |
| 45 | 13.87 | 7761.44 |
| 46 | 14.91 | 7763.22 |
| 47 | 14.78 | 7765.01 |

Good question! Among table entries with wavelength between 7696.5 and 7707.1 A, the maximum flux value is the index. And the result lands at 14.79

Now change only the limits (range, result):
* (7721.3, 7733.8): 16.49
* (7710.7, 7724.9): 16.45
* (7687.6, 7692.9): 16.43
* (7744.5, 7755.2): 16.73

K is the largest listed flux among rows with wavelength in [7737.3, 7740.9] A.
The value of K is 16.28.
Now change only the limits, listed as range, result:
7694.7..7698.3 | 17.23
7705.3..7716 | 15.44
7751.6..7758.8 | 16.78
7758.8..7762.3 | 15.97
